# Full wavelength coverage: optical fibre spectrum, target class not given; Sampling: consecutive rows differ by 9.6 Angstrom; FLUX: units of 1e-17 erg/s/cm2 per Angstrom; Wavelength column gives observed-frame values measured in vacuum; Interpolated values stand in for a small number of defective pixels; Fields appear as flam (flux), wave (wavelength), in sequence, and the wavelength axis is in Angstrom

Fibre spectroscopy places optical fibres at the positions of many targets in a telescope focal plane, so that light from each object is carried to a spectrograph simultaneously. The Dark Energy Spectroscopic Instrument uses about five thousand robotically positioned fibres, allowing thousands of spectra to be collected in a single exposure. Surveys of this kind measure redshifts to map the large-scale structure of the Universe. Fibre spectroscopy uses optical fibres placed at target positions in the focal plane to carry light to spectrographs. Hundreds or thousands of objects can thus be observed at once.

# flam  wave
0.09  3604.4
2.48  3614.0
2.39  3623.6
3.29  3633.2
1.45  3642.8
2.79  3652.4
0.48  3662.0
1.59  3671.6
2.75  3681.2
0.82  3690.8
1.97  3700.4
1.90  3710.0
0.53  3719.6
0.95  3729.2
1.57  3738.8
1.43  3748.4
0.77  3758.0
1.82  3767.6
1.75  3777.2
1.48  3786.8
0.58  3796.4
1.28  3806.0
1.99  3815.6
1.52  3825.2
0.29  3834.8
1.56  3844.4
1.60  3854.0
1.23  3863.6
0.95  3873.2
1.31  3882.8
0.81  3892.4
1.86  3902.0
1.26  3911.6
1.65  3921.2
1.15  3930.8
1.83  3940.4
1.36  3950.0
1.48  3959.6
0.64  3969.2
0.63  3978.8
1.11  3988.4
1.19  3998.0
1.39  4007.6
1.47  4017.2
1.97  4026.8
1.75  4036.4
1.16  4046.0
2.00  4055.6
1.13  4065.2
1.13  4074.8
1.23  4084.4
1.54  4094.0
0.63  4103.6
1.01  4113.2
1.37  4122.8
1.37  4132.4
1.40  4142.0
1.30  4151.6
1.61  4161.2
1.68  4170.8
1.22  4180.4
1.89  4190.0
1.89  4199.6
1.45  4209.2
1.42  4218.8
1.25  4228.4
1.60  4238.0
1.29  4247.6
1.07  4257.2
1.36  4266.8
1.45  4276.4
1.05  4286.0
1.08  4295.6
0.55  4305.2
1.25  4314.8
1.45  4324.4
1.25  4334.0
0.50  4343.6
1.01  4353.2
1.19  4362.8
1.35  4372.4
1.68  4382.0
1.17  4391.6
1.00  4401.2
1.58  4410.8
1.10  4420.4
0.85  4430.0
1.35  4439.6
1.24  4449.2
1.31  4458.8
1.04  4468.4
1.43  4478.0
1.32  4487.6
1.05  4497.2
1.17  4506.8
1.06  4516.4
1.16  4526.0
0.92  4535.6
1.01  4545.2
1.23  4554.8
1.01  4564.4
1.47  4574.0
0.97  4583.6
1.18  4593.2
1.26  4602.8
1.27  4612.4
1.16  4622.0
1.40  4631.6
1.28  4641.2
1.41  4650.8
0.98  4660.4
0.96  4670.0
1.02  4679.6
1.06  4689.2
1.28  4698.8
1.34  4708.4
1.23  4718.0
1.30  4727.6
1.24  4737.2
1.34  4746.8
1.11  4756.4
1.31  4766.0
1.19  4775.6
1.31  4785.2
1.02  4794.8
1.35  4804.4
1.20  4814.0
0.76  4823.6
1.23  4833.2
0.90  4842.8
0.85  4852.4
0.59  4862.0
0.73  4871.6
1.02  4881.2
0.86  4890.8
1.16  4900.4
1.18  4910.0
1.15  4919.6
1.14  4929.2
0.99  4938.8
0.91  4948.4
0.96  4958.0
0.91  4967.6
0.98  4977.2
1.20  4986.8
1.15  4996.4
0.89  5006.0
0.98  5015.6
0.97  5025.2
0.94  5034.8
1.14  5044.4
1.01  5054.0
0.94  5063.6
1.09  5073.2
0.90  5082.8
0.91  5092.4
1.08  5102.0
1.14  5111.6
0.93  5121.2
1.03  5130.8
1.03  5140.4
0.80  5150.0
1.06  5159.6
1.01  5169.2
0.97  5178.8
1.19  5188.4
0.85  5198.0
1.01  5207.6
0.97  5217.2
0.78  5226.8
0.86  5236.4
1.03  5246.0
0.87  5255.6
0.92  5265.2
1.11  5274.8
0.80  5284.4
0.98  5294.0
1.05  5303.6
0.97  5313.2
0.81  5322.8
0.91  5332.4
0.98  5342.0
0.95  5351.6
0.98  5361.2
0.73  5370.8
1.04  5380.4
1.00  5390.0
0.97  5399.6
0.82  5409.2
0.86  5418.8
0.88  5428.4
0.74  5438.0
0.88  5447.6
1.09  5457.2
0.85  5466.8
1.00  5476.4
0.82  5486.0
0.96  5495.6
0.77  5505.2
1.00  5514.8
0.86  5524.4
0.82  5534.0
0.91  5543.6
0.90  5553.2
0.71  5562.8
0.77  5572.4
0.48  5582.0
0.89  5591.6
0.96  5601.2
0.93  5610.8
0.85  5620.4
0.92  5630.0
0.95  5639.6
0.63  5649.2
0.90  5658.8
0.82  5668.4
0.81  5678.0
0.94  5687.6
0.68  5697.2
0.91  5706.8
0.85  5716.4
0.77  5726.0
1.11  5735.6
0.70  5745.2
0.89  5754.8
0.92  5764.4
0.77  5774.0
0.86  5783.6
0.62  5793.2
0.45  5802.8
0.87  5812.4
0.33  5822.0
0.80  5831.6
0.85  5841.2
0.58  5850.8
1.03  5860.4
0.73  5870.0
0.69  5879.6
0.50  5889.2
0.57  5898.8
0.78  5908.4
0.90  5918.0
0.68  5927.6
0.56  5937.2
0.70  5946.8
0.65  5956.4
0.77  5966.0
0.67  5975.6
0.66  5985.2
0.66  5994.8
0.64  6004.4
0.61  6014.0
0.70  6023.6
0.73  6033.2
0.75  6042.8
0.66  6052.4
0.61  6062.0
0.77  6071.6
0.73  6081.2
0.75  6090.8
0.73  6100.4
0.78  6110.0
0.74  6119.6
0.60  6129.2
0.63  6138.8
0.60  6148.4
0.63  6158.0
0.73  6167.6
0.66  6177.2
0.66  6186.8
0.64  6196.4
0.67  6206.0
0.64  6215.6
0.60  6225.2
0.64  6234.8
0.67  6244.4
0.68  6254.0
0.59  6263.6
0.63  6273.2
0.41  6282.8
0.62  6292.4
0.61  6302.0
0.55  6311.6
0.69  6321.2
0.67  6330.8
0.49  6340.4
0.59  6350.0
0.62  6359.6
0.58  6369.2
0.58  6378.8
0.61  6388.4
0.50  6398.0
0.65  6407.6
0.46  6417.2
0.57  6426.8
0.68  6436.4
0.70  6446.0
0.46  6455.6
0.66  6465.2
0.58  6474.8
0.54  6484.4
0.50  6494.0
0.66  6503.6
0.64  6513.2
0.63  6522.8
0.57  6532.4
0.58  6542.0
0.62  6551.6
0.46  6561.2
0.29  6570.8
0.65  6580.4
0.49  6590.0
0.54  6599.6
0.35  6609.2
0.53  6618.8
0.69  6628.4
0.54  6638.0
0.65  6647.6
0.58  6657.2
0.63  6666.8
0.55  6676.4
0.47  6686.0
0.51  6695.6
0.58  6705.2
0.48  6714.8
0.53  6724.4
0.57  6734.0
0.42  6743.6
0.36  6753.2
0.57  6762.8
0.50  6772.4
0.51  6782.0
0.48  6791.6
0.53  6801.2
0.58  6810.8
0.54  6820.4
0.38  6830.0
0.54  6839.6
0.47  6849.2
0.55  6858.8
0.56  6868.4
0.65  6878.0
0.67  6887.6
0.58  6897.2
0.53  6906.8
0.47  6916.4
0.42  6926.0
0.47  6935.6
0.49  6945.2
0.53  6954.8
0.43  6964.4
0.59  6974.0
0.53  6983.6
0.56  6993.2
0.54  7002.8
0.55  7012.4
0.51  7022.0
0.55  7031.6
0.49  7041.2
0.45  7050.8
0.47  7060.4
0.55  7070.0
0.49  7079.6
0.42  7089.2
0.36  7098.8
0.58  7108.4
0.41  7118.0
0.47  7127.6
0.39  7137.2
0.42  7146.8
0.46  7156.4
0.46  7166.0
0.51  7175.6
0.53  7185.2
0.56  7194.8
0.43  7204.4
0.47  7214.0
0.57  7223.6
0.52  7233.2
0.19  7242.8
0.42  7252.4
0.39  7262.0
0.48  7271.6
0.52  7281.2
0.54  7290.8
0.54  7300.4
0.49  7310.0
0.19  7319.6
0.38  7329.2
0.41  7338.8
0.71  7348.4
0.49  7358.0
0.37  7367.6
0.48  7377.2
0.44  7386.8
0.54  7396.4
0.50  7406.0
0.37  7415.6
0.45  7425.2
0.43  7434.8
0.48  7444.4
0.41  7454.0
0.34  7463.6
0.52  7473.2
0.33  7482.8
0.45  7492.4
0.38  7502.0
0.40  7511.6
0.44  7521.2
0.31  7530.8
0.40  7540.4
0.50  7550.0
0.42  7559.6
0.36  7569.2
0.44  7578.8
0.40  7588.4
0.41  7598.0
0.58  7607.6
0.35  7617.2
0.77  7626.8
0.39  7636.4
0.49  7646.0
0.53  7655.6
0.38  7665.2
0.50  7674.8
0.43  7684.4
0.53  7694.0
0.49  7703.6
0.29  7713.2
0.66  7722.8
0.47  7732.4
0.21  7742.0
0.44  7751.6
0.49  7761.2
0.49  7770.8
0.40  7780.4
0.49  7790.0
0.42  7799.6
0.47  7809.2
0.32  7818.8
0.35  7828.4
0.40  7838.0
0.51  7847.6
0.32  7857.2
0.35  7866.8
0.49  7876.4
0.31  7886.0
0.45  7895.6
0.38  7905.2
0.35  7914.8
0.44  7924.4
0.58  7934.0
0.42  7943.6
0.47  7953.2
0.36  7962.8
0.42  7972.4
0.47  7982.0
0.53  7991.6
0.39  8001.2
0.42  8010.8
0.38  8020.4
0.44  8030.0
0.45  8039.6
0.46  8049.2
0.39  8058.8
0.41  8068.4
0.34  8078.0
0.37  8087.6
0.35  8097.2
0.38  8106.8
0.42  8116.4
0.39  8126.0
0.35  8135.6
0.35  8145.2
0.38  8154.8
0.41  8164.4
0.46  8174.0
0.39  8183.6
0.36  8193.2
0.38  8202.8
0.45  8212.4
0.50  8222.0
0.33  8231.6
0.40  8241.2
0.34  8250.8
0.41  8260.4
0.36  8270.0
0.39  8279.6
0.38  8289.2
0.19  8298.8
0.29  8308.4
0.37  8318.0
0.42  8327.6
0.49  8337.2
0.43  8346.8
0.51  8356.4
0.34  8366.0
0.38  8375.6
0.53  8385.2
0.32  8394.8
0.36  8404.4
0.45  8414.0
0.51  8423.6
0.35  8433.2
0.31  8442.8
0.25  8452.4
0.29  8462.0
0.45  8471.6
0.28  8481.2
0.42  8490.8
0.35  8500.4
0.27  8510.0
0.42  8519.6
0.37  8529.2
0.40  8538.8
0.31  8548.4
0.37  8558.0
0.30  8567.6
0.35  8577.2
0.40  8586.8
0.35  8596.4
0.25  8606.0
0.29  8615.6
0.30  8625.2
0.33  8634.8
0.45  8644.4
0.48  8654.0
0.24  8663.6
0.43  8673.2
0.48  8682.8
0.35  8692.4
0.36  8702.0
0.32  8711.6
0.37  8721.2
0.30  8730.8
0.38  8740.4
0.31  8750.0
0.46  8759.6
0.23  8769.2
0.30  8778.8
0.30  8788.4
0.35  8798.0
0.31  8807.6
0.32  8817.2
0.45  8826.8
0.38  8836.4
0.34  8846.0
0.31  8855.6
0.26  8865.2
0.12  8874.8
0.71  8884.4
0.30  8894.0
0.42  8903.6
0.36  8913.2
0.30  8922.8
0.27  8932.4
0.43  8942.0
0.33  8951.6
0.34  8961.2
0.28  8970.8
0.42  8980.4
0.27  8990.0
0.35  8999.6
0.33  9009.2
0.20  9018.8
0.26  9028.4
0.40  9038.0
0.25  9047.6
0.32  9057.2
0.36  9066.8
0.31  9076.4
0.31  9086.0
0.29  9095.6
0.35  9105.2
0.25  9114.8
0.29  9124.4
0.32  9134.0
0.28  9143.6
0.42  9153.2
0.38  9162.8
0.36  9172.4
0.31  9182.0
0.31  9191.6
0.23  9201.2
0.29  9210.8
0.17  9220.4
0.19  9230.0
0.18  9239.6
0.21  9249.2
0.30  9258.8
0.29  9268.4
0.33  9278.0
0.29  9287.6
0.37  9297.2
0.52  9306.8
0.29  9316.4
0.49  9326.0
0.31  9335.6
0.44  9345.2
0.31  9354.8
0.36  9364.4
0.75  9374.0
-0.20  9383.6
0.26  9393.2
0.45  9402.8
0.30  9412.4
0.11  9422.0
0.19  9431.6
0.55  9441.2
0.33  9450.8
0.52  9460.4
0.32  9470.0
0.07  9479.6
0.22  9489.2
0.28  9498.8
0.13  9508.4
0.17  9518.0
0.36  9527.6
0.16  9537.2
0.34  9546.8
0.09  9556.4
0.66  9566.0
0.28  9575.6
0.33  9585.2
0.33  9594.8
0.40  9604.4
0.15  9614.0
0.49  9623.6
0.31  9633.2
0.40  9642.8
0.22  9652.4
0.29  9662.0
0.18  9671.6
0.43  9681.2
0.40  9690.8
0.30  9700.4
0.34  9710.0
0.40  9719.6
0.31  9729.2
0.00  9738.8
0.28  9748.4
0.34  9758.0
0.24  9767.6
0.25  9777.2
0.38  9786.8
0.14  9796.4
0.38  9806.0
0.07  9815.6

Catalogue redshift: 0.001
